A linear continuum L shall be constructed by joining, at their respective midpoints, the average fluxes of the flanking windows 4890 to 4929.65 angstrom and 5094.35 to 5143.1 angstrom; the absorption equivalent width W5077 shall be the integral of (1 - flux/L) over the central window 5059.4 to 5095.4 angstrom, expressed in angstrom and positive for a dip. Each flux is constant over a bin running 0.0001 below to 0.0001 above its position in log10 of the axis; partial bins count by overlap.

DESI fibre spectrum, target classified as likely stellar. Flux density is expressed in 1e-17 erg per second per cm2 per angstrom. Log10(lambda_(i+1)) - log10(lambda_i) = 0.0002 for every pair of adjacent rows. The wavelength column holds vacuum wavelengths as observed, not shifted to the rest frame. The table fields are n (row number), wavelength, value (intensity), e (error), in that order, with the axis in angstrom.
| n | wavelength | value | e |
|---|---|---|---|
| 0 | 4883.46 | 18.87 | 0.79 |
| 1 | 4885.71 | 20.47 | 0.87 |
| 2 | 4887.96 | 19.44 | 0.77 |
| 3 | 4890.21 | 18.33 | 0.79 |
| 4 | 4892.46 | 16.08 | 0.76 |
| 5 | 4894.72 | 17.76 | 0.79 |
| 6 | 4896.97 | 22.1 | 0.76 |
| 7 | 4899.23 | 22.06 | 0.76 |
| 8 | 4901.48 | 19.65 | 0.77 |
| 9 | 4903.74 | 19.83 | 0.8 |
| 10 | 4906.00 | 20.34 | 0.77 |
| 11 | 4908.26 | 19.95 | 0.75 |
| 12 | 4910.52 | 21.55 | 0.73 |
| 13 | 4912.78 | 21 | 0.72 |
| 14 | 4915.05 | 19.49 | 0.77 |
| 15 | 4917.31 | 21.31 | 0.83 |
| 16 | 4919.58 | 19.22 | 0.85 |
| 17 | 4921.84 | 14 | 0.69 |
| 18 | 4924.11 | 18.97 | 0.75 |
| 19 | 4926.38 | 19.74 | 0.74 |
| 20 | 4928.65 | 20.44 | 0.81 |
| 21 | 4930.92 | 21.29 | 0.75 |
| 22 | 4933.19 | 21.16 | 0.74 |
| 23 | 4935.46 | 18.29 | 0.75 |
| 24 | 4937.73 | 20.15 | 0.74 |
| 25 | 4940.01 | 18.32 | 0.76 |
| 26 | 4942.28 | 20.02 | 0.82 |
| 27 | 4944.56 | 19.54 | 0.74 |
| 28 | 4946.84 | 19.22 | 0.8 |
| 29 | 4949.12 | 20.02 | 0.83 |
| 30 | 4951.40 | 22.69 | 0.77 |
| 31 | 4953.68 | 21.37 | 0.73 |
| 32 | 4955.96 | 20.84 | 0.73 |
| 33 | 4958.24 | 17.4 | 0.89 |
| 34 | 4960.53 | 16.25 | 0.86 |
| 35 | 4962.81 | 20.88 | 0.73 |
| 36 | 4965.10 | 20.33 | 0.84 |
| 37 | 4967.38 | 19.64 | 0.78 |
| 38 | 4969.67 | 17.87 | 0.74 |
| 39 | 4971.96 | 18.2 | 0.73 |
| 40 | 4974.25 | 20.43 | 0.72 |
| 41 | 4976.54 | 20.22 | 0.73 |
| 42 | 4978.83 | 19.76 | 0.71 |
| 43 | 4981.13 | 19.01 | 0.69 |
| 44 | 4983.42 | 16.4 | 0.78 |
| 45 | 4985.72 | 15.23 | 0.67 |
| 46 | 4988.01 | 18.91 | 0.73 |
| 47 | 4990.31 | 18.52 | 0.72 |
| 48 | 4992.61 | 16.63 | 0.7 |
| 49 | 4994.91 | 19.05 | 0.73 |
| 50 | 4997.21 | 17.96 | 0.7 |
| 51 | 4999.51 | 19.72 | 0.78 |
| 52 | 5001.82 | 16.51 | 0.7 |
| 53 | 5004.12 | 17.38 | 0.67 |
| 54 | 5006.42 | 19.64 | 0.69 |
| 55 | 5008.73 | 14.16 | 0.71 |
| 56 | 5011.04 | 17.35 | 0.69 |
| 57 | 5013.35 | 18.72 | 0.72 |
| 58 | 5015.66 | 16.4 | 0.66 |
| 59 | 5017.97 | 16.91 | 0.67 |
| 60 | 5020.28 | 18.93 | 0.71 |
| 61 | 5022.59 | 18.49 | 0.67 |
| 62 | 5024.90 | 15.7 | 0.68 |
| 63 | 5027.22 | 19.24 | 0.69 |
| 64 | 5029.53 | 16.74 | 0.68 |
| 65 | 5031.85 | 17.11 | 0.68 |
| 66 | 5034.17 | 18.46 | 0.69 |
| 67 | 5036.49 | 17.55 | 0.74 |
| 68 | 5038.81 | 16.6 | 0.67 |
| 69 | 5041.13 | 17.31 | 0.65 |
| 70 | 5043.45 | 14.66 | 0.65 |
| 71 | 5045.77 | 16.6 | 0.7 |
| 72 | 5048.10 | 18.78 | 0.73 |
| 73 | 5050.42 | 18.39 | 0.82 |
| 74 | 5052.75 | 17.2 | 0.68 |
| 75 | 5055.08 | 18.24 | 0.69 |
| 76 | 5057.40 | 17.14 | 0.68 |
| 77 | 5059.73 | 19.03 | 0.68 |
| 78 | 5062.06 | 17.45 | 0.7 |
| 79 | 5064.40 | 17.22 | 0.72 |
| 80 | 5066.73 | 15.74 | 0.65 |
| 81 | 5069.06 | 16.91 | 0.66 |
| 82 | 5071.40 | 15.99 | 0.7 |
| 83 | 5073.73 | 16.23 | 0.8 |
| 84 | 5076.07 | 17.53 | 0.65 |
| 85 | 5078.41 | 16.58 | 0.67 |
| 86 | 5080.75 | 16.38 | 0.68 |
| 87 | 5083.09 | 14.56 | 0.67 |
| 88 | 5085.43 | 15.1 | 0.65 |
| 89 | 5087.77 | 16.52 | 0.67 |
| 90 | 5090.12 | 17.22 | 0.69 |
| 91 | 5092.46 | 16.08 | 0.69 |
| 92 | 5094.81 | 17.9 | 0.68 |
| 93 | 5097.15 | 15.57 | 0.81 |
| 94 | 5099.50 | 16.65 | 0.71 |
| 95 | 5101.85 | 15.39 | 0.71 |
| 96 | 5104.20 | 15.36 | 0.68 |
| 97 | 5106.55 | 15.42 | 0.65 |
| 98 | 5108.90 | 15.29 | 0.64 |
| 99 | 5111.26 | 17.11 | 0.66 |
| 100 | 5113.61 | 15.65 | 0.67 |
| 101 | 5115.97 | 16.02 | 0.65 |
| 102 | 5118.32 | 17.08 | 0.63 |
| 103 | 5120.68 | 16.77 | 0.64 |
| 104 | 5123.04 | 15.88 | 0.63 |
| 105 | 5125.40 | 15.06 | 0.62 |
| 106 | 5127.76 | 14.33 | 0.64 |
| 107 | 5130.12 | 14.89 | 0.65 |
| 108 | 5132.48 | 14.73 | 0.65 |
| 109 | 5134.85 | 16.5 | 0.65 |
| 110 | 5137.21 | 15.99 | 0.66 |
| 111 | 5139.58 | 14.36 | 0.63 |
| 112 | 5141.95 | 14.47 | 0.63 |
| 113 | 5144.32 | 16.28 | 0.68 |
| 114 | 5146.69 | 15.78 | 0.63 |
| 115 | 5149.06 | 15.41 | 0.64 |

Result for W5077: -0.24 angstrom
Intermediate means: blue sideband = 19.6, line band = 16.6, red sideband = 15.7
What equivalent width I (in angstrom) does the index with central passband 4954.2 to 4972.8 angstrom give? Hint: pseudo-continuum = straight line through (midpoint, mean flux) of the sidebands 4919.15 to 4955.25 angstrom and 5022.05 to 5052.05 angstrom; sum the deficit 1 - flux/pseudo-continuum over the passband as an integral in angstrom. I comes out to 0.0 angstrom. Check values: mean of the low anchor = 19.7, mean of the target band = 19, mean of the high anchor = 17.3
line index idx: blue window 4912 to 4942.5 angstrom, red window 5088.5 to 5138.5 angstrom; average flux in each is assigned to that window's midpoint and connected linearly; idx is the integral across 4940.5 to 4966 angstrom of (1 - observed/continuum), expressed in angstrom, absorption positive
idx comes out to -1.1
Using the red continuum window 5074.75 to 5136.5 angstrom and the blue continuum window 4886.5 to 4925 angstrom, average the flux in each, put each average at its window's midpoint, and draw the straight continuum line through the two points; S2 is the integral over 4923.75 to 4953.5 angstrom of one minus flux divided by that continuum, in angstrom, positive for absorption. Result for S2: -1.8 angstrom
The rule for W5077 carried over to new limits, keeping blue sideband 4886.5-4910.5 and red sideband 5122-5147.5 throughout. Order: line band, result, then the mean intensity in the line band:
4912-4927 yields 0.2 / 19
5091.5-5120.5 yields -0.6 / 16.1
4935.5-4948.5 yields -0.4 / 19.4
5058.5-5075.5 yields -0.4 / 17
